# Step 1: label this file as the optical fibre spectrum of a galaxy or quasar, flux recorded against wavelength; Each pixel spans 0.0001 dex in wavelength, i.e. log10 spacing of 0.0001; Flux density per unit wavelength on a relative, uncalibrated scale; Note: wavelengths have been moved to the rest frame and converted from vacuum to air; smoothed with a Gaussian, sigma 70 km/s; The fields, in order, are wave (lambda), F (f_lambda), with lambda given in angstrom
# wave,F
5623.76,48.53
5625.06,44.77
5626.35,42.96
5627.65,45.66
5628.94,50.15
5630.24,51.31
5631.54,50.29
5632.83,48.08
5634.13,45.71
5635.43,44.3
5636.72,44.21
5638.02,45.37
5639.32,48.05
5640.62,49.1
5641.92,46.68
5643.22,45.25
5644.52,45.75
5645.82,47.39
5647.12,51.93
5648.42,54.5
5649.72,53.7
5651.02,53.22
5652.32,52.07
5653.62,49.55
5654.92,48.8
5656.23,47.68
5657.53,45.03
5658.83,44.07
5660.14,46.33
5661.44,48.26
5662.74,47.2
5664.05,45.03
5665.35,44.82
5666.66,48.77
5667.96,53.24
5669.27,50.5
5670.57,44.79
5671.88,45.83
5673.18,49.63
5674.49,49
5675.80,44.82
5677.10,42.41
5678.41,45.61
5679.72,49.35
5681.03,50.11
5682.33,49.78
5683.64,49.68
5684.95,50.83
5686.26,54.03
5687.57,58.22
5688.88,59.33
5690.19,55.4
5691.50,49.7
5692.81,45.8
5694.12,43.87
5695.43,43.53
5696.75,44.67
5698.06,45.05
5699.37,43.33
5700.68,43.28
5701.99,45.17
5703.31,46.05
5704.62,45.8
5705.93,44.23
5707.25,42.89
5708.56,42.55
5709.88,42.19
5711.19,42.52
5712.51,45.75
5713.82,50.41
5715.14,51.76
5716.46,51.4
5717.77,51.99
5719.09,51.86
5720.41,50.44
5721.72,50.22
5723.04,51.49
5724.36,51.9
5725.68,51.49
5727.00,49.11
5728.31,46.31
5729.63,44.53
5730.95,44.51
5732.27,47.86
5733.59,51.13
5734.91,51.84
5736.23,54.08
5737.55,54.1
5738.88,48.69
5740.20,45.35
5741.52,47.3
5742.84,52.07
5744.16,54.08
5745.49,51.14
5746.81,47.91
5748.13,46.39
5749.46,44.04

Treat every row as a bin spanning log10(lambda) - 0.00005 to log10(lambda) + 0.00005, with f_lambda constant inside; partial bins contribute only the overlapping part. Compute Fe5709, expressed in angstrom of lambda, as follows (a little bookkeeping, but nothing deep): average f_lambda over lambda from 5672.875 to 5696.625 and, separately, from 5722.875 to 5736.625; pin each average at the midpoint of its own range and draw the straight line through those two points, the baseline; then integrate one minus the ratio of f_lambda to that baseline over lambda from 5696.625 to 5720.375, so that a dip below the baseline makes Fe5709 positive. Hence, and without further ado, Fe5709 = 1.5 angstrom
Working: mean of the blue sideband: 49.4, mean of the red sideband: 49.3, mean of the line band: 46.3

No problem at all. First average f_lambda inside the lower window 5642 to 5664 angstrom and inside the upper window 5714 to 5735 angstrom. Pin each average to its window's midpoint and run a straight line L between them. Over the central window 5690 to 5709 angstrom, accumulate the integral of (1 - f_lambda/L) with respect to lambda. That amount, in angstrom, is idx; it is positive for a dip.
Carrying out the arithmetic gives 1.6 angstrom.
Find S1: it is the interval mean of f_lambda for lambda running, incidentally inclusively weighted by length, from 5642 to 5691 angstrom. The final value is 49.2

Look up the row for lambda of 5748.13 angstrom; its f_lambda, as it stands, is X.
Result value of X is 46.39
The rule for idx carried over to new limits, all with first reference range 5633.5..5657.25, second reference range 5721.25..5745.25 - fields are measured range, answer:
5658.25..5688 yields 0.4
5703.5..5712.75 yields 1.1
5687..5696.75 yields -0.2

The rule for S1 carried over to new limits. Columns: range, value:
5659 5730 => 48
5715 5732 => 49.7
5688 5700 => 48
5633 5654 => 48.5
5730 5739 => 50.2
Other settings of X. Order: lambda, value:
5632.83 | 48.08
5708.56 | 42.55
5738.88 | 48.69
